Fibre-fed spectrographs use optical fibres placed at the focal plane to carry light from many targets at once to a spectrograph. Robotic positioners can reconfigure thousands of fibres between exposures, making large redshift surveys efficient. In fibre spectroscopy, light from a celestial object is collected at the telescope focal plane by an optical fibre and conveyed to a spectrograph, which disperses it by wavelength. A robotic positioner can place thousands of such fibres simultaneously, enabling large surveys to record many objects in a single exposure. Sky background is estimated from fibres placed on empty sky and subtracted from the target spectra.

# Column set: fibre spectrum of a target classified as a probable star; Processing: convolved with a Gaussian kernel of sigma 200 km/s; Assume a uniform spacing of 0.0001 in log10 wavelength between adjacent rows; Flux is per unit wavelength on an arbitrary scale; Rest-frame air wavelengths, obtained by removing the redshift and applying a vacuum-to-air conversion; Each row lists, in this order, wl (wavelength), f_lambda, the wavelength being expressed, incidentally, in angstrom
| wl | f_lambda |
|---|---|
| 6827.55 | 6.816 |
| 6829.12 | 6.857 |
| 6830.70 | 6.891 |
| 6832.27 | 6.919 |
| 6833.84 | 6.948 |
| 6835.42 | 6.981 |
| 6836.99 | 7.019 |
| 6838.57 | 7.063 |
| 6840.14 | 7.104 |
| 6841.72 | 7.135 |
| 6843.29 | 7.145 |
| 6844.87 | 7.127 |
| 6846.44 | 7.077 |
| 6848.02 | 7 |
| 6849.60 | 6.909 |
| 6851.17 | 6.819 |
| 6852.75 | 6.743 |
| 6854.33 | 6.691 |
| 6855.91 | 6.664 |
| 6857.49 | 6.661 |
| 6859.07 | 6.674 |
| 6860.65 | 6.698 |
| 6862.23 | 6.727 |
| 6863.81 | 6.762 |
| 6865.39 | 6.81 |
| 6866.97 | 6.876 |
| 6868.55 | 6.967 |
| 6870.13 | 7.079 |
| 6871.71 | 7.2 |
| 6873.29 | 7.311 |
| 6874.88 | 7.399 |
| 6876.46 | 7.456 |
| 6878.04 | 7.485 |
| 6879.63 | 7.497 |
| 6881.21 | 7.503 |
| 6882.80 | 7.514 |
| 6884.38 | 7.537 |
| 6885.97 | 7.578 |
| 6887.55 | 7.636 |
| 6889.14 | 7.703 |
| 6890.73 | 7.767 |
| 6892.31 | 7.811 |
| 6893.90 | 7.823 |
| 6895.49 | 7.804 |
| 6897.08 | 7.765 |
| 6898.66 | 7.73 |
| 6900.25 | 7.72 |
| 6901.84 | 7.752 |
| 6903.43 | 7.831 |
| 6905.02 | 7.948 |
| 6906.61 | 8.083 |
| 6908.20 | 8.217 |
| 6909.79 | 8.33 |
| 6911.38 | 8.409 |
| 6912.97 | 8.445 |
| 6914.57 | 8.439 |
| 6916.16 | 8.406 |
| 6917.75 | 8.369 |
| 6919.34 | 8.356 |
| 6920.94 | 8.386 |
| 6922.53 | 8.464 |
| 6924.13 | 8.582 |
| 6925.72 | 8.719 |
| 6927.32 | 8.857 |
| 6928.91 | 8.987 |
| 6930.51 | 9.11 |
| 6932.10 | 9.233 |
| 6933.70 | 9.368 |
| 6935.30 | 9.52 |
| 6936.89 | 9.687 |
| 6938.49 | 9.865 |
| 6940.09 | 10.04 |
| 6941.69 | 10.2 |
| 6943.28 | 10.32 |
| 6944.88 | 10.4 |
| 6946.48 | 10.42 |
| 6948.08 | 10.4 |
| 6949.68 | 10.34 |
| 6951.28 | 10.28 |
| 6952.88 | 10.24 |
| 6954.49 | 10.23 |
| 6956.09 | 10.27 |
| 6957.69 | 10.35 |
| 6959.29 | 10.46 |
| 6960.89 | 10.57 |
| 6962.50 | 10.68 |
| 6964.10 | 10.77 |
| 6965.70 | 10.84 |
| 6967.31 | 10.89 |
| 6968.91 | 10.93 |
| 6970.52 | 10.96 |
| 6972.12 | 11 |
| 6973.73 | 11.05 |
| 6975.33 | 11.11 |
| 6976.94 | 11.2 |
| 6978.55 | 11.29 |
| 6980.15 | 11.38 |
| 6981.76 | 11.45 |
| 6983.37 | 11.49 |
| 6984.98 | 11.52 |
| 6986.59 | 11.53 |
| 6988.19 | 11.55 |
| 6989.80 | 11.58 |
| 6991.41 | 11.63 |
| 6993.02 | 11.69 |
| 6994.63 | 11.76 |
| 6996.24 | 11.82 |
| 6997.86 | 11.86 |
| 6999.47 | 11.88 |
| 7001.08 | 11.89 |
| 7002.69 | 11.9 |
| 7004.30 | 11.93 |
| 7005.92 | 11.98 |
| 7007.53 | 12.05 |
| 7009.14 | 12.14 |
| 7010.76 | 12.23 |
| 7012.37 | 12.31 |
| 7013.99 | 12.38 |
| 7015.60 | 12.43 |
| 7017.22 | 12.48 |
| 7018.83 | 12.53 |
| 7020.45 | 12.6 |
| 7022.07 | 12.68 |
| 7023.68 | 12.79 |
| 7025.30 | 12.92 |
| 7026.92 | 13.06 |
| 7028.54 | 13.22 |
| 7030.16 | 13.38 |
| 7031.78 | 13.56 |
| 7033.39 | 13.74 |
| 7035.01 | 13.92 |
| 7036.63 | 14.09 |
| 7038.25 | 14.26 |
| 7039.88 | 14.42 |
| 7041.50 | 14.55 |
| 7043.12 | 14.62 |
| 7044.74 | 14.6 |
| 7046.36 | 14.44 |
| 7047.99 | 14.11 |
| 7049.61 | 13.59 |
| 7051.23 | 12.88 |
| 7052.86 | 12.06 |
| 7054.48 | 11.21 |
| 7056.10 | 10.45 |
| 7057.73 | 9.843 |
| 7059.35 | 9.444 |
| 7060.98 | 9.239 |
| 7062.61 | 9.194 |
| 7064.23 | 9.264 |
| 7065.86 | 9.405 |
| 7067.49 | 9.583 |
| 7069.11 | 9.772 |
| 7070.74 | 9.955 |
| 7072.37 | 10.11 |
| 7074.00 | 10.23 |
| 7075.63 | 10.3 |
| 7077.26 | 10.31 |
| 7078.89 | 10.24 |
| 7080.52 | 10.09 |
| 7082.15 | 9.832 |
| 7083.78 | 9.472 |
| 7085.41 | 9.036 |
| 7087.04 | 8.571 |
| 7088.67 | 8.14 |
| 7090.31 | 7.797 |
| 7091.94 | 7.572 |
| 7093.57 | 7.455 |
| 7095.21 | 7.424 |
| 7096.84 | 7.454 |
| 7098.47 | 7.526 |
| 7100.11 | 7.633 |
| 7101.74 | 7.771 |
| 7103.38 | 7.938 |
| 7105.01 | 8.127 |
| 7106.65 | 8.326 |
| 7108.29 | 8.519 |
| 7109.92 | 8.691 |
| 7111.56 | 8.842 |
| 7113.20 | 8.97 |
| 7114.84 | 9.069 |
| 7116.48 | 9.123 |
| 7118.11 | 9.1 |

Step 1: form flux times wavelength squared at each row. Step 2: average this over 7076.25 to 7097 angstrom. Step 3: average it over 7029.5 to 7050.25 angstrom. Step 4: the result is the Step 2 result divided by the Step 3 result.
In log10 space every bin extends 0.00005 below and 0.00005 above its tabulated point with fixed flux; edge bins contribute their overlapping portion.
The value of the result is 0.63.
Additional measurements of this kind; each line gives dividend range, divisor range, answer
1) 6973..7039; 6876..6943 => 1.51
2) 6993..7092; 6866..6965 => 1.39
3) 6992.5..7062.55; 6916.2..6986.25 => 1.26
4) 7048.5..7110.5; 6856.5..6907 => 1.34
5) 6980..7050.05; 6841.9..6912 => 1.79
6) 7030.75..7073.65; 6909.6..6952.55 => 1.34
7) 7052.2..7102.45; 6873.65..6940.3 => 1.17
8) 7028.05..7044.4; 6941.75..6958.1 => 1.39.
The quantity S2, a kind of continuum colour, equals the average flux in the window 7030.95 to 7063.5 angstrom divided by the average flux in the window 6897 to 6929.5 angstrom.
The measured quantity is 1.5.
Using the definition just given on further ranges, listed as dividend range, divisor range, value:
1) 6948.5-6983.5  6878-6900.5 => 1.41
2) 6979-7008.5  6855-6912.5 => 1.57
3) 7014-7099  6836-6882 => 1.60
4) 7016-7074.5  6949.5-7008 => 1.09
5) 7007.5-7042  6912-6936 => 1.50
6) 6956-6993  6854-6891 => 1.55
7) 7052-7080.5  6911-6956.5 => 1.07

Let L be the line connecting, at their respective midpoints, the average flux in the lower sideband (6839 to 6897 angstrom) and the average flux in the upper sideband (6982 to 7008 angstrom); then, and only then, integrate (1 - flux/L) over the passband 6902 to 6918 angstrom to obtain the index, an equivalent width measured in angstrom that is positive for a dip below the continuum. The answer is 0.9 angstrom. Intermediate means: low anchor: 7.19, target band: 8.22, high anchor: 11.7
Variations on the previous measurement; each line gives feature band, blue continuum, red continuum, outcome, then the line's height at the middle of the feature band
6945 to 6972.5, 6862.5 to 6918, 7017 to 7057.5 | -0.77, 10.3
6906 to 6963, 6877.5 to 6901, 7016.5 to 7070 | -2.27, 9.04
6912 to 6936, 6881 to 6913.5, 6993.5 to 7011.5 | 0.41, 8.89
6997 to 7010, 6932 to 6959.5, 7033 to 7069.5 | -0.86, 11.2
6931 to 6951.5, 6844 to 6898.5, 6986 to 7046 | -0.21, 9.88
